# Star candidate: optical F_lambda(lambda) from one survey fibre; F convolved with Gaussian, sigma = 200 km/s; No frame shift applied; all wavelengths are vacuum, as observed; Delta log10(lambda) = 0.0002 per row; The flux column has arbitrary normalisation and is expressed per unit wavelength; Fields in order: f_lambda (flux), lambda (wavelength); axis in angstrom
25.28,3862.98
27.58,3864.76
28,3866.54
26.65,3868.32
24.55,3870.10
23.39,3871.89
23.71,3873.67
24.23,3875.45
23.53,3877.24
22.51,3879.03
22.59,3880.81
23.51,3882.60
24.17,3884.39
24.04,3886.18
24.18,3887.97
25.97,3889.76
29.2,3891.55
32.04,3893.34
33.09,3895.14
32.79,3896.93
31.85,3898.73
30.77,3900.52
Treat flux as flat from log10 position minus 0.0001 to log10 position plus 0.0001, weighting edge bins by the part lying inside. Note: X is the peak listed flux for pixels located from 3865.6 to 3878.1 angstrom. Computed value 28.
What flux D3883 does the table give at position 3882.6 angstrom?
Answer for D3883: 23.51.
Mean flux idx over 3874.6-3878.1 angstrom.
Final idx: 23.8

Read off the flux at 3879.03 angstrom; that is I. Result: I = 22.51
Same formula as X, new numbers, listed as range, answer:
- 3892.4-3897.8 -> 33.09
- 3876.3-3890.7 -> 25.97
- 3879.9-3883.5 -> 23.51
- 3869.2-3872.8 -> 24.55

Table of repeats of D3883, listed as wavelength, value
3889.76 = 25.97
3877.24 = 23.53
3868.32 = 26.65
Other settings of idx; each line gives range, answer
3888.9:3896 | 30.1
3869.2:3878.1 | 23.9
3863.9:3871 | 26.7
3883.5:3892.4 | 25.5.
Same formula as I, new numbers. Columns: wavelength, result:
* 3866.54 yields 28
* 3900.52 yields 30.77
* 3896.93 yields 32.79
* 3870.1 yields 24.55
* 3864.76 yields 27.58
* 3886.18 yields 24.04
